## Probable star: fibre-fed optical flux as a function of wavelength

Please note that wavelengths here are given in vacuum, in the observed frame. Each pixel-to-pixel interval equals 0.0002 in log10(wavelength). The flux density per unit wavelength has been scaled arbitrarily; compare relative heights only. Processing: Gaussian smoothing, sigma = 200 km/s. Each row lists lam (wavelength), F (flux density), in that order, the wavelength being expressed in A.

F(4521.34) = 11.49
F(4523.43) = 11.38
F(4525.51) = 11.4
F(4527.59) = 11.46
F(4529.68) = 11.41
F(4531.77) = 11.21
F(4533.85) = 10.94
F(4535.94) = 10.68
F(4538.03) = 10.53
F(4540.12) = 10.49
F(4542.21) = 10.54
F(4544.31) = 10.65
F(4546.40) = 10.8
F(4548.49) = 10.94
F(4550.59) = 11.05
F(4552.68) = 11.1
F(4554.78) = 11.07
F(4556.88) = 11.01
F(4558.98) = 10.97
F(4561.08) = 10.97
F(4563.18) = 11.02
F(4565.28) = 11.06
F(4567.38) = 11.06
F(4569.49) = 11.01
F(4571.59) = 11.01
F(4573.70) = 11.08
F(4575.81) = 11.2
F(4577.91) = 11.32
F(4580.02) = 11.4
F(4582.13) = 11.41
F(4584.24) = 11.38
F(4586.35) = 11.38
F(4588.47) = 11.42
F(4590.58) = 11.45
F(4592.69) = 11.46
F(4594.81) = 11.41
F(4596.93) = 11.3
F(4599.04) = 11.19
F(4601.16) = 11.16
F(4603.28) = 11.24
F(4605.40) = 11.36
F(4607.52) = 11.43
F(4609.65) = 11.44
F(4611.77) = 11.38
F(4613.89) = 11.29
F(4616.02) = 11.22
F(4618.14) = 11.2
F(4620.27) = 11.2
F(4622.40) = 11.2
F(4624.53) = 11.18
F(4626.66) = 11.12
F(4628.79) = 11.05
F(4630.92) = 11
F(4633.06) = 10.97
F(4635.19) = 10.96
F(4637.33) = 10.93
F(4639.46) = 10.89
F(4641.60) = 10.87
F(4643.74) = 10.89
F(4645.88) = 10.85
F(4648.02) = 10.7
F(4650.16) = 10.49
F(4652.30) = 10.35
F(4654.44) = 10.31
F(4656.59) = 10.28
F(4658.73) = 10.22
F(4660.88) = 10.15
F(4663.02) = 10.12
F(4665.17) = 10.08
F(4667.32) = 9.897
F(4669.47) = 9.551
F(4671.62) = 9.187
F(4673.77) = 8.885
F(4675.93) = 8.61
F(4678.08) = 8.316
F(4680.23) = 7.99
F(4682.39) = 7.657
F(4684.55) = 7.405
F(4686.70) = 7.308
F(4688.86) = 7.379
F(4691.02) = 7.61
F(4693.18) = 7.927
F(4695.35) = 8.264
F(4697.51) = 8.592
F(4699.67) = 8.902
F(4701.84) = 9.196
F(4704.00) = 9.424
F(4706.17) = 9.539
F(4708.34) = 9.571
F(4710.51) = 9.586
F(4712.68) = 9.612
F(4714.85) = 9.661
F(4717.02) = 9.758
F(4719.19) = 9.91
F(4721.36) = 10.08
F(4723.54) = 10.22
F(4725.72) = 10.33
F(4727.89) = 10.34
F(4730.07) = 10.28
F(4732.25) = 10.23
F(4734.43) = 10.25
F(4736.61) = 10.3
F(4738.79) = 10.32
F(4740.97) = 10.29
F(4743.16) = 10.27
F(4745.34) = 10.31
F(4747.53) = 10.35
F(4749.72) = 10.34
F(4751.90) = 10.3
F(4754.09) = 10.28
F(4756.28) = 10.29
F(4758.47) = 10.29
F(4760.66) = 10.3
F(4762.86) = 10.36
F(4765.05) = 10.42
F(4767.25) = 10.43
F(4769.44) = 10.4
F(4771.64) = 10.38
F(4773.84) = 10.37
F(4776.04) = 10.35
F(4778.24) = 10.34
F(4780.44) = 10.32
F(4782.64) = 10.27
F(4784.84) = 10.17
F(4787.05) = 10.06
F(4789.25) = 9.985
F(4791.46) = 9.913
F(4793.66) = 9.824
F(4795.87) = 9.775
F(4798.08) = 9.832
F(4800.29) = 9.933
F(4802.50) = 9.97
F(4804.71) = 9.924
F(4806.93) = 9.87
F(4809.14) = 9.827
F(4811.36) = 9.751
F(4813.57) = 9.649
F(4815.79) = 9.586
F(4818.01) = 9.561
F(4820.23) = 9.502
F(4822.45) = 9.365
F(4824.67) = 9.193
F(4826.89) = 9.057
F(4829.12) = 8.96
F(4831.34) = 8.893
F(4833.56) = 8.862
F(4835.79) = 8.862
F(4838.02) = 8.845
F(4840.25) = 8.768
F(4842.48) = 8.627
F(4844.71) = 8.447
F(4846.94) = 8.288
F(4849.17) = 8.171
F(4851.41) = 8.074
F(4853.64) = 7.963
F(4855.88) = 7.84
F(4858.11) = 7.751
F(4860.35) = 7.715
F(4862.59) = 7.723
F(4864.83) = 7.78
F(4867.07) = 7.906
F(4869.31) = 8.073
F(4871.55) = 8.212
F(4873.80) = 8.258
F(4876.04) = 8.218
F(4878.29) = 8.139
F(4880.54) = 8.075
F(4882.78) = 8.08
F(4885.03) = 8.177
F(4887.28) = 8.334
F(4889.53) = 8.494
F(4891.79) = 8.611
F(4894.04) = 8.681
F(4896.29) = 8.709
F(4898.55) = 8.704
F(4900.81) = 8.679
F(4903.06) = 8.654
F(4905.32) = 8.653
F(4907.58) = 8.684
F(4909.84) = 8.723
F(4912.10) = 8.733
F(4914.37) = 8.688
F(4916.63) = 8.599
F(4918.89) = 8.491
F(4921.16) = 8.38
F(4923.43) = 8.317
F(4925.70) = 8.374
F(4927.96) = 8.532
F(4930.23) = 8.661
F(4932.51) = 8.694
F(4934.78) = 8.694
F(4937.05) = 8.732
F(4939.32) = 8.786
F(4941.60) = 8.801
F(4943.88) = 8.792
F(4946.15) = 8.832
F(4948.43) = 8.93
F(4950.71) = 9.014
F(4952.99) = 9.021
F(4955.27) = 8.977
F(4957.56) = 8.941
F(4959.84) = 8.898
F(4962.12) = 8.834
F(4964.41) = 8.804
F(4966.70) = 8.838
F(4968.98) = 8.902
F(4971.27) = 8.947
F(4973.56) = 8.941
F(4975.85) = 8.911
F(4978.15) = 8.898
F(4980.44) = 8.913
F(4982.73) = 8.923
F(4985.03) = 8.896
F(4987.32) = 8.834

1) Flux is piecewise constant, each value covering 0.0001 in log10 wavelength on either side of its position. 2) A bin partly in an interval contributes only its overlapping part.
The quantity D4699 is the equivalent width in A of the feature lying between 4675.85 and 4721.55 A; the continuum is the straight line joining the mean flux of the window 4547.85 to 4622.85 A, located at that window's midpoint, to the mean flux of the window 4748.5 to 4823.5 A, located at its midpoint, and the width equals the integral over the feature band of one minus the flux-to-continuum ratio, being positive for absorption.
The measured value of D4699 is 7.9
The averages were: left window 11.2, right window 10.1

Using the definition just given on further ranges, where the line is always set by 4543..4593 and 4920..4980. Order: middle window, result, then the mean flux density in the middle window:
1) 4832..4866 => 4.2 A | 8.26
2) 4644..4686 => 4.0 A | 9.53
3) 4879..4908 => 2.0 A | 8.49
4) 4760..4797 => -1.4 A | 10.2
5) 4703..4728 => 1.0 A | 9.82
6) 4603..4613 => -0.5 A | 11.4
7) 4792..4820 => -0.3 A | 9.79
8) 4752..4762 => -0.3 A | 10.3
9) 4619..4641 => -0.6 A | 11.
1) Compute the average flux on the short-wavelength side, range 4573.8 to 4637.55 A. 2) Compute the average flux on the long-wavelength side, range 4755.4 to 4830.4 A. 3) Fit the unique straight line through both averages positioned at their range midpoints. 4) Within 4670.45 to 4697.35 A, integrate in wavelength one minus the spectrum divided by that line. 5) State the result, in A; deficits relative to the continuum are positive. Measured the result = 6.6 A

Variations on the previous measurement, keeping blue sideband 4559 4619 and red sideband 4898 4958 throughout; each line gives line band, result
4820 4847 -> 1.5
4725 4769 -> -1.1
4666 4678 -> 1.7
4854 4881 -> 3.5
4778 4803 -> -0.7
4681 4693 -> 3.4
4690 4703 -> 2.5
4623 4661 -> 0.4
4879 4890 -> 1.0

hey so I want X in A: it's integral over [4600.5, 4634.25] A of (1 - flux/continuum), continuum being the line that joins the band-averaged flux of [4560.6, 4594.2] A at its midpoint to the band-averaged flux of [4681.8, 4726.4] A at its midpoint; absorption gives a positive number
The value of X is -2.3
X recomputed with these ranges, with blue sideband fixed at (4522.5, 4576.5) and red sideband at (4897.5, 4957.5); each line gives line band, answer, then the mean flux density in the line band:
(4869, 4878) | 0.8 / 8.19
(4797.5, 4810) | -0.6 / 9.9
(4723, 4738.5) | -0.6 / 10.3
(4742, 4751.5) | -0.5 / 10.3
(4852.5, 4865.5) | 1.9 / 7.8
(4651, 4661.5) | 0.1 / 10.3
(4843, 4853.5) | 1.1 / 8.24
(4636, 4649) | -0.5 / 10.9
